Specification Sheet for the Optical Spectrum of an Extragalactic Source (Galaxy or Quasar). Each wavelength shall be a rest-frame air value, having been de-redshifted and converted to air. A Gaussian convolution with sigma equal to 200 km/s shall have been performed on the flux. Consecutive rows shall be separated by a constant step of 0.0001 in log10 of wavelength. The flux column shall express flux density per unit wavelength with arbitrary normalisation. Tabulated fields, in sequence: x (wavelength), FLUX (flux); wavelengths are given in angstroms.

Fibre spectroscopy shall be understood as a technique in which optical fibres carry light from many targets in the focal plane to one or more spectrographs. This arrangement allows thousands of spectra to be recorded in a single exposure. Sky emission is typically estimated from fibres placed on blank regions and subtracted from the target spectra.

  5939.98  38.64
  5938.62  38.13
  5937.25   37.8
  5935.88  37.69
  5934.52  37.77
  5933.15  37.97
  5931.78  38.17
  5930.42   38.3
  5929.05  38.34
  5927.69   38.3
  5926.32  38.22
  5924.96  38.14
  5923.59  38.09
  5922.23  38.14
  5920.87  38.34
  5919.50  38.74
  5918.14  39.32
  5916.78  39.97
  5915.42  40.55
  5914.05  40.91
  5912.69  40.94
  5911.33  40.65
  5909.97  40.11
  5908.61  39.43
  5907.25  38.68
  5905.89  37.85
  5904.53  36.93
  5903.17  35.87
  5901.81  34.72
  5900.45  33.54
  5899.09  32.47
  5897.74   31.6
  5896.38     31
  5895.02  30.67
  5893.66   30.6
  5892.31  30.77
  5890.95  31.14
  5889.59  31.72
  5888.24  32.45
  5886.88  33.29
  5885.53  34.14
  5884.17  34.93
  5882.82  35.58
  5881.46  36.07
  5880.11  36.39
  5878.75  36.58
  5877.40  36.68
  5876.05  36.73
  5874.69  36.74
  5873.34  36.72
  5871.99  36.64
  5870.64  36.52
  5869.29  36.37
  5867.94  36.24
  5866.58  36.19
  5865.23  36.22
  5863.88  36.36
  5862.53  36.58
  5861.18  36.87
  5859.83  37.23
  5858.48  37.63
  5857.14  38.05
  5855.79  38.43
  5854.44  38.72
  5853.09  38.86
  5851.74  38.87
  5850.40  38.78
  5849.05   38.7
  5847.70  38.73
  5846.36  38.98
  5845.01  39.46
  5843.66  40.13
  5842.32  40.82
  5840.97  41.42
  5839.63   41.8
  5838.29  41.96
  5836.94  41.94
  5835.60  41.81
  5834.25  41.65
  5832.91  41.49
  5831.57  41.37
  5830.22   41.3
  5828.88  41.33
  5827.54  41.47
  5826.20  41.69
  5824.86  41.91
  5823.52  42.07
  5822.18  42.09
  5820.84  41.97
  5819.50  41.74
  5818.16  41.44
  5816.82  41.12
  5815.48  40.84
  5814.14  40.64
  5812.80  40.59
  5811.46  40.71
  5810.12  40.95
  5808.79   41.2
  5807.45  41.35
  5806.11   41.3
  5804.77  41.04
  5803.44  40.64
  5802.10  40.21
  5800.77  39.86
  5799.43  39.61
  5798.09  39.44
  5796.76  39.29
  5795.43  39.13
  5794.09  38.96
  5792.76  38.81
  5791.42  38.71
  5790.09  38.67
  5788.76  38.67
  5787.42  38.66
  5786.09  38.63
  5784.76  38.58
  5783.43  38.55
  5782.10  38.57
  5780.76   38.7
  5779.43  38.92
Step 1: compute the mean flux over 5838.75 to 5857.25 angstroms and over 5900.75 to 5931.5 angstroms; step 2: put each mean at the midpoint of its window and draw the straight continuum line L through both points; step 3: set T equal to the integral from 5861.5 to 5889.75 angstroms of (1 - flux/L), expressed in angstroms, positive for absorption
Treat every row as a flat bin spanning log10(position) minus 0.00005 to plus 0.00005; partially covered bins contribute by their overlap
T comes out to 2.43 angstroms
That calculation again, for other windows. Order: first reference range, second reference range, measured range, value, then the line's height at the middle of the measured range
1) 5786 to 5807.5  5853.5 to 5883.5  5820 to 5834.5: -1.2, 38.4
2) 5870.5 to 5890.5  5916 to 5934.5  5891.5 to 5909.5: 1.2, 36.7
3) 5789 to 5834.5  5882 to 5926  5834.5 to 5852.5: -0.5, 39.1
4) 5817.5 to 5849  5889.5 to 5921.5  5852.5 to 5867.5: 0.8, 39.3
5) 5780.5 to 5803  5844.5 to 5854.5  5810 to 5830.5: -1.3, 38.9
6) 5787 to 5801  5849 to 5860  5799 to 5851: -3.0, 38.7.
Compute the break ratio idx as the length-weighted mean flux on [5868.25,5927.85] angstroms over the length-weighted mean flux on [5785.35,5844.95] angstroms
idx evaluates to 0.89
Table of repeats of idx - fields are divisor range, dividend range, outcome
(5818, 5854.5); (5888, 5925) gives 0.89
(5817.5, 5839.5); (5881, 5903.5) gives 0.79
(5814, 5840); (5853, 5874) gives 0.89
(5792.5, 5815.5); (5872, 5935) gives 0.90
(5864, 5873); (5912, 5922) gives 1.09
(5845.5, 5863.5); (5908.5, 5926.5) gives 1.03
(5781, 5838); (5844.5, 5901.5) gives 0.88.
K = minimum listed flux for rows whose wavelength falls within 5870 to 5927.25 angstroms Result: 30.6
